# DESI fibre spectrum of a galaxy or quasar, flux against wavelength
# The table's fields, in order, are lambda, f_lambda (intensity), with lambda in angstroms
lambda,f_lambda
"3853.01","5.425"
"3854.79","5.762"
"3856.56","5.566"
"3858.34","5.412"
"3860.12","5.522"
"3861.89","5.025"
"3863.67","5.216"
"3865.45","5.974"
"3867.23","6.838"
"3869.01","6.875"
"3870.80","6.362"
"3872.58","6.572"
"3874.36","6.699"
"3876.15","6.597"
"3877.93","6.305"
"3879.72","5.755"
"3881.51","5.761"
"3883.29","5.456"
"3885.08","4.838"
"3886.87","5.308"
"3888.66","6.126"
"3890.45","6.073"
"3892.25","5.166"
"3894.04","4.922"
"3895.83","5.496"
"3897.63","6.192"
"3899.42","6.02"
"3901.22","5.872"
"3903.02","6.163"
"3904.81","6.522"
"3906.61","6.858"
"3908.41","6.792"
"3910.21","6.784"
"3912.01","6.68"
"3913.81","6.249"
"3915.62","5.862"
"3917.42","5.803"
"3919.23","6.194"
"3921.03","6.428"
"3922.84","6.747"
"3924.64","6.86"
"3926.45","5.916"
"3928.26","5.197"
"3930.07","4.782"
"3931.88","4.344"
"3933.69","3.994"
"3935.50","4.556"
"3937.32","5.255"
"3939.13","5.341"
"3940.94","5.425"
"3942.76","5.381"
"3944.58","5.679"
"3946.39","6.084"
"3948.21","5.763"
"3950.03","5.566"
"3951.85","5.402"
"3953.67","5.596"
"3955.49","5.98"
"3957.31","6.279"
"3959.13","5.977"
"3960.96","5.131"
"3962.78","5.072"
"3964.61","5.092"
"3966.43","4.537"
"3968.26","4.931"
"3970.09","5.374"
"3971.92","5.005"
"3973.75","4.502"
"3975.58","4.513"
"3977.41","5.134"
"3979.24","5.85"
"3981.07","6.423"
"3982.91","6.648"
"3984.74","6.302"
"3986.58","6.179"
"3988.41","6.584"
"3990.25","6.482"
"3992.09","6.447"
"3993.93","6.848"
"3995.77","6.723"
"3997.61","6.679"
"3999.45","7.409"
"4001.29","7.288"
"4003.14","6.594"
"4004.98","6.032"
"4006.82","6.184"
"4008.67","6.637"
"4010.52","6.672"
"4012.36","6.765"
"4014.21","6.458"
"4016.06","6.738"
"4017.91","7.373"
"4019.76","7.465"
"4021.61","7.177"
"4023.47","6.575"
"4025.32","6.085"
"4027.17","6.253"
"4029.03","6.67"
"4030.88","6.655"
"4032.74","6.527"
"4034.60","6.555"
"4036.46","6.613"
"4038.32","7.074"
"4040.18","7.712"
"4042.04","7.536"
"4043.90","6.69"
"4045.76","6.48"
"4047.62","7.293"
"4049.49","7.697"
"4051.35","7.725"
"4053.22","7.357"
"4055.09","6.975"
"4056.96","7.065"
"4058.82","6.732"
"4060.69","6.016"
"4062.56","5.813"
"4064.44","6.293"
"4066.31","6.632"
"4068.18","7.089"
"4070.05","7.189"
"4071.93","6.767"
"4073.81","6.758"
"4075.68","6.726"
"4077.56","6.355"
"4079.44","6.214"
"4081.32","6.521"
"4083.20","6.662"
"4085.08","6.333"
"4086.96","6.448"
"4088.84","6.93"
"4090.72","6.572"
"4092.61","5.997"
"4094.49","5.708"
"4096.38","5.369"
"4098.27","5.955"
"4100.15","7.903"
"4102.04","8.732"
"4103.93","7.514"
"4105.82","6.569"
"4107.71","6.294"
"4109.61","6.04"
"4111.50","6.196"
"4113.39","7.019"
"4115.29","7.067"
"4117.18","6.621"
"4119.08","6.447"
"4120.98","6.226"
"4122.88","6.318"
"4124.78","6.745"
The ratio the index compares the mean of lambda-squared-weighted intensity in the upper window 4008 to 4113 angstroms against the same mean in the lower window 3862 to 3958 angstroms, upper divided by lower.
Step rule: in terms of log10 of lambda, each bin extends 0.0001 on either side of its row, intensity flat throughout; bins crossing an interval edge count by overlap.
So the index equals 1.24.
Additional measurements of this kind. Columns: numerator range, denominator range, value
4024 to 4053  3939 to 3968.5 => 1.31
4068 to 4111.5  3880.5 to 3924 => 1.21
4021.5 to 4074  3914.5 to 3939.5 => 1.31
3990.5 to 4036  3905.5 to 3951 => 1.21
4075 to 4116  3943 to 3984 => 1.28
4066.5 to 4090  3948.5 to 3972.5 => 1.31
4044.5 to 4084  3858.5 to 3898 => 1.27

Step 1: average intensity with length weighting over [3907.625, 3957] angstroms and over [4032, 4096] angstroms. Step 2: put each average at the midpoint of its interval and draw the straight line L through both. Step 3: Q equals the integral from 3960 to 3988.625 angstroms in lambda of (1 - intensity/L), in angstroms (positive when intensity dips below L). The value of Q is 3.0 angstroms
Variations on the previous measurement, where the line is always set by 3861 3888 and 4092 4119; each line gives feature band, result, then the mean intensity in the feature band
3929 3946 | 3.2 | 5.01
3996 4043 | -2.9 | 6.79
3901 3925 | -1.3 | 6.42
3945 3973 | 3.5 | 5.45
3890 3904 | 0.7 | 5.73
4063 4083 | -0.3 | 6.63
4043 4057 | -1.5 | 7.17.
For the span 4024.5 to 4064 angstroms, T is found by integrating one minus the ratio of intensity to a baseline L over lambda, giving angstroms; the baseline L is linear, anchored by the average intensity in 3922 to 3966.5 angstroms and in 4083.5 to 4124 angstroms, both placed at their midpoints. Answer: -4.3 angstroms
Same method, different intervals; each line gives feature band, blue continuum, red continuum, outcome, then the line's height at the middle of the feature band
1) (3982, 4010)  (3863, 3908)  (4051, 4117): -1.0 angstroms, 6.37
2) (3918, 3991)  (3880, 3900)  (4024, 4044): 6.5 angstroms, 6.11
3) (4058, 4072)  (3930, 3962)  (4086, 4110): -0.4 angstroms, 6.36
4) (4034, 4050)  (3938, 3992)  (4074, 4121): -2.3 angstroms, 6.18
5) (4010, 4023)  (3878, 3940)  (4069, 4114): -1.4 angstroms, 6.27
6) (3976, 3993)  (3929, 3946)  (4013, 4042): -0.6 angstroms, 5.95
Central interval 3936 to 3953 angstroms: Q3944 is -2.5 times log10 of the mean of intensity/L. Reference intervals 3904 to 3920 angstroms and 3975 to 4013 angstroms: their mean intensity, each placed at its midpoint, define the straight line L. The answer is 0.16 mag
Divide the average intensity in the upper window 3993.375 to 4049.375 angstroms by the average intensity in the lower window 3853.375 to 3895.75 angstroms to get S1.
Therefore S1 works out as 1.17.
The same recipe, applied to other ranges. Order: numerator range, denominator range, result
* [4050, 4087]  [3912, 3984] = 1.21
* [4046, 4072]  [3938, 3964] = 1.23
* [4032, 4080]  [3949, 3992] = 1.22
